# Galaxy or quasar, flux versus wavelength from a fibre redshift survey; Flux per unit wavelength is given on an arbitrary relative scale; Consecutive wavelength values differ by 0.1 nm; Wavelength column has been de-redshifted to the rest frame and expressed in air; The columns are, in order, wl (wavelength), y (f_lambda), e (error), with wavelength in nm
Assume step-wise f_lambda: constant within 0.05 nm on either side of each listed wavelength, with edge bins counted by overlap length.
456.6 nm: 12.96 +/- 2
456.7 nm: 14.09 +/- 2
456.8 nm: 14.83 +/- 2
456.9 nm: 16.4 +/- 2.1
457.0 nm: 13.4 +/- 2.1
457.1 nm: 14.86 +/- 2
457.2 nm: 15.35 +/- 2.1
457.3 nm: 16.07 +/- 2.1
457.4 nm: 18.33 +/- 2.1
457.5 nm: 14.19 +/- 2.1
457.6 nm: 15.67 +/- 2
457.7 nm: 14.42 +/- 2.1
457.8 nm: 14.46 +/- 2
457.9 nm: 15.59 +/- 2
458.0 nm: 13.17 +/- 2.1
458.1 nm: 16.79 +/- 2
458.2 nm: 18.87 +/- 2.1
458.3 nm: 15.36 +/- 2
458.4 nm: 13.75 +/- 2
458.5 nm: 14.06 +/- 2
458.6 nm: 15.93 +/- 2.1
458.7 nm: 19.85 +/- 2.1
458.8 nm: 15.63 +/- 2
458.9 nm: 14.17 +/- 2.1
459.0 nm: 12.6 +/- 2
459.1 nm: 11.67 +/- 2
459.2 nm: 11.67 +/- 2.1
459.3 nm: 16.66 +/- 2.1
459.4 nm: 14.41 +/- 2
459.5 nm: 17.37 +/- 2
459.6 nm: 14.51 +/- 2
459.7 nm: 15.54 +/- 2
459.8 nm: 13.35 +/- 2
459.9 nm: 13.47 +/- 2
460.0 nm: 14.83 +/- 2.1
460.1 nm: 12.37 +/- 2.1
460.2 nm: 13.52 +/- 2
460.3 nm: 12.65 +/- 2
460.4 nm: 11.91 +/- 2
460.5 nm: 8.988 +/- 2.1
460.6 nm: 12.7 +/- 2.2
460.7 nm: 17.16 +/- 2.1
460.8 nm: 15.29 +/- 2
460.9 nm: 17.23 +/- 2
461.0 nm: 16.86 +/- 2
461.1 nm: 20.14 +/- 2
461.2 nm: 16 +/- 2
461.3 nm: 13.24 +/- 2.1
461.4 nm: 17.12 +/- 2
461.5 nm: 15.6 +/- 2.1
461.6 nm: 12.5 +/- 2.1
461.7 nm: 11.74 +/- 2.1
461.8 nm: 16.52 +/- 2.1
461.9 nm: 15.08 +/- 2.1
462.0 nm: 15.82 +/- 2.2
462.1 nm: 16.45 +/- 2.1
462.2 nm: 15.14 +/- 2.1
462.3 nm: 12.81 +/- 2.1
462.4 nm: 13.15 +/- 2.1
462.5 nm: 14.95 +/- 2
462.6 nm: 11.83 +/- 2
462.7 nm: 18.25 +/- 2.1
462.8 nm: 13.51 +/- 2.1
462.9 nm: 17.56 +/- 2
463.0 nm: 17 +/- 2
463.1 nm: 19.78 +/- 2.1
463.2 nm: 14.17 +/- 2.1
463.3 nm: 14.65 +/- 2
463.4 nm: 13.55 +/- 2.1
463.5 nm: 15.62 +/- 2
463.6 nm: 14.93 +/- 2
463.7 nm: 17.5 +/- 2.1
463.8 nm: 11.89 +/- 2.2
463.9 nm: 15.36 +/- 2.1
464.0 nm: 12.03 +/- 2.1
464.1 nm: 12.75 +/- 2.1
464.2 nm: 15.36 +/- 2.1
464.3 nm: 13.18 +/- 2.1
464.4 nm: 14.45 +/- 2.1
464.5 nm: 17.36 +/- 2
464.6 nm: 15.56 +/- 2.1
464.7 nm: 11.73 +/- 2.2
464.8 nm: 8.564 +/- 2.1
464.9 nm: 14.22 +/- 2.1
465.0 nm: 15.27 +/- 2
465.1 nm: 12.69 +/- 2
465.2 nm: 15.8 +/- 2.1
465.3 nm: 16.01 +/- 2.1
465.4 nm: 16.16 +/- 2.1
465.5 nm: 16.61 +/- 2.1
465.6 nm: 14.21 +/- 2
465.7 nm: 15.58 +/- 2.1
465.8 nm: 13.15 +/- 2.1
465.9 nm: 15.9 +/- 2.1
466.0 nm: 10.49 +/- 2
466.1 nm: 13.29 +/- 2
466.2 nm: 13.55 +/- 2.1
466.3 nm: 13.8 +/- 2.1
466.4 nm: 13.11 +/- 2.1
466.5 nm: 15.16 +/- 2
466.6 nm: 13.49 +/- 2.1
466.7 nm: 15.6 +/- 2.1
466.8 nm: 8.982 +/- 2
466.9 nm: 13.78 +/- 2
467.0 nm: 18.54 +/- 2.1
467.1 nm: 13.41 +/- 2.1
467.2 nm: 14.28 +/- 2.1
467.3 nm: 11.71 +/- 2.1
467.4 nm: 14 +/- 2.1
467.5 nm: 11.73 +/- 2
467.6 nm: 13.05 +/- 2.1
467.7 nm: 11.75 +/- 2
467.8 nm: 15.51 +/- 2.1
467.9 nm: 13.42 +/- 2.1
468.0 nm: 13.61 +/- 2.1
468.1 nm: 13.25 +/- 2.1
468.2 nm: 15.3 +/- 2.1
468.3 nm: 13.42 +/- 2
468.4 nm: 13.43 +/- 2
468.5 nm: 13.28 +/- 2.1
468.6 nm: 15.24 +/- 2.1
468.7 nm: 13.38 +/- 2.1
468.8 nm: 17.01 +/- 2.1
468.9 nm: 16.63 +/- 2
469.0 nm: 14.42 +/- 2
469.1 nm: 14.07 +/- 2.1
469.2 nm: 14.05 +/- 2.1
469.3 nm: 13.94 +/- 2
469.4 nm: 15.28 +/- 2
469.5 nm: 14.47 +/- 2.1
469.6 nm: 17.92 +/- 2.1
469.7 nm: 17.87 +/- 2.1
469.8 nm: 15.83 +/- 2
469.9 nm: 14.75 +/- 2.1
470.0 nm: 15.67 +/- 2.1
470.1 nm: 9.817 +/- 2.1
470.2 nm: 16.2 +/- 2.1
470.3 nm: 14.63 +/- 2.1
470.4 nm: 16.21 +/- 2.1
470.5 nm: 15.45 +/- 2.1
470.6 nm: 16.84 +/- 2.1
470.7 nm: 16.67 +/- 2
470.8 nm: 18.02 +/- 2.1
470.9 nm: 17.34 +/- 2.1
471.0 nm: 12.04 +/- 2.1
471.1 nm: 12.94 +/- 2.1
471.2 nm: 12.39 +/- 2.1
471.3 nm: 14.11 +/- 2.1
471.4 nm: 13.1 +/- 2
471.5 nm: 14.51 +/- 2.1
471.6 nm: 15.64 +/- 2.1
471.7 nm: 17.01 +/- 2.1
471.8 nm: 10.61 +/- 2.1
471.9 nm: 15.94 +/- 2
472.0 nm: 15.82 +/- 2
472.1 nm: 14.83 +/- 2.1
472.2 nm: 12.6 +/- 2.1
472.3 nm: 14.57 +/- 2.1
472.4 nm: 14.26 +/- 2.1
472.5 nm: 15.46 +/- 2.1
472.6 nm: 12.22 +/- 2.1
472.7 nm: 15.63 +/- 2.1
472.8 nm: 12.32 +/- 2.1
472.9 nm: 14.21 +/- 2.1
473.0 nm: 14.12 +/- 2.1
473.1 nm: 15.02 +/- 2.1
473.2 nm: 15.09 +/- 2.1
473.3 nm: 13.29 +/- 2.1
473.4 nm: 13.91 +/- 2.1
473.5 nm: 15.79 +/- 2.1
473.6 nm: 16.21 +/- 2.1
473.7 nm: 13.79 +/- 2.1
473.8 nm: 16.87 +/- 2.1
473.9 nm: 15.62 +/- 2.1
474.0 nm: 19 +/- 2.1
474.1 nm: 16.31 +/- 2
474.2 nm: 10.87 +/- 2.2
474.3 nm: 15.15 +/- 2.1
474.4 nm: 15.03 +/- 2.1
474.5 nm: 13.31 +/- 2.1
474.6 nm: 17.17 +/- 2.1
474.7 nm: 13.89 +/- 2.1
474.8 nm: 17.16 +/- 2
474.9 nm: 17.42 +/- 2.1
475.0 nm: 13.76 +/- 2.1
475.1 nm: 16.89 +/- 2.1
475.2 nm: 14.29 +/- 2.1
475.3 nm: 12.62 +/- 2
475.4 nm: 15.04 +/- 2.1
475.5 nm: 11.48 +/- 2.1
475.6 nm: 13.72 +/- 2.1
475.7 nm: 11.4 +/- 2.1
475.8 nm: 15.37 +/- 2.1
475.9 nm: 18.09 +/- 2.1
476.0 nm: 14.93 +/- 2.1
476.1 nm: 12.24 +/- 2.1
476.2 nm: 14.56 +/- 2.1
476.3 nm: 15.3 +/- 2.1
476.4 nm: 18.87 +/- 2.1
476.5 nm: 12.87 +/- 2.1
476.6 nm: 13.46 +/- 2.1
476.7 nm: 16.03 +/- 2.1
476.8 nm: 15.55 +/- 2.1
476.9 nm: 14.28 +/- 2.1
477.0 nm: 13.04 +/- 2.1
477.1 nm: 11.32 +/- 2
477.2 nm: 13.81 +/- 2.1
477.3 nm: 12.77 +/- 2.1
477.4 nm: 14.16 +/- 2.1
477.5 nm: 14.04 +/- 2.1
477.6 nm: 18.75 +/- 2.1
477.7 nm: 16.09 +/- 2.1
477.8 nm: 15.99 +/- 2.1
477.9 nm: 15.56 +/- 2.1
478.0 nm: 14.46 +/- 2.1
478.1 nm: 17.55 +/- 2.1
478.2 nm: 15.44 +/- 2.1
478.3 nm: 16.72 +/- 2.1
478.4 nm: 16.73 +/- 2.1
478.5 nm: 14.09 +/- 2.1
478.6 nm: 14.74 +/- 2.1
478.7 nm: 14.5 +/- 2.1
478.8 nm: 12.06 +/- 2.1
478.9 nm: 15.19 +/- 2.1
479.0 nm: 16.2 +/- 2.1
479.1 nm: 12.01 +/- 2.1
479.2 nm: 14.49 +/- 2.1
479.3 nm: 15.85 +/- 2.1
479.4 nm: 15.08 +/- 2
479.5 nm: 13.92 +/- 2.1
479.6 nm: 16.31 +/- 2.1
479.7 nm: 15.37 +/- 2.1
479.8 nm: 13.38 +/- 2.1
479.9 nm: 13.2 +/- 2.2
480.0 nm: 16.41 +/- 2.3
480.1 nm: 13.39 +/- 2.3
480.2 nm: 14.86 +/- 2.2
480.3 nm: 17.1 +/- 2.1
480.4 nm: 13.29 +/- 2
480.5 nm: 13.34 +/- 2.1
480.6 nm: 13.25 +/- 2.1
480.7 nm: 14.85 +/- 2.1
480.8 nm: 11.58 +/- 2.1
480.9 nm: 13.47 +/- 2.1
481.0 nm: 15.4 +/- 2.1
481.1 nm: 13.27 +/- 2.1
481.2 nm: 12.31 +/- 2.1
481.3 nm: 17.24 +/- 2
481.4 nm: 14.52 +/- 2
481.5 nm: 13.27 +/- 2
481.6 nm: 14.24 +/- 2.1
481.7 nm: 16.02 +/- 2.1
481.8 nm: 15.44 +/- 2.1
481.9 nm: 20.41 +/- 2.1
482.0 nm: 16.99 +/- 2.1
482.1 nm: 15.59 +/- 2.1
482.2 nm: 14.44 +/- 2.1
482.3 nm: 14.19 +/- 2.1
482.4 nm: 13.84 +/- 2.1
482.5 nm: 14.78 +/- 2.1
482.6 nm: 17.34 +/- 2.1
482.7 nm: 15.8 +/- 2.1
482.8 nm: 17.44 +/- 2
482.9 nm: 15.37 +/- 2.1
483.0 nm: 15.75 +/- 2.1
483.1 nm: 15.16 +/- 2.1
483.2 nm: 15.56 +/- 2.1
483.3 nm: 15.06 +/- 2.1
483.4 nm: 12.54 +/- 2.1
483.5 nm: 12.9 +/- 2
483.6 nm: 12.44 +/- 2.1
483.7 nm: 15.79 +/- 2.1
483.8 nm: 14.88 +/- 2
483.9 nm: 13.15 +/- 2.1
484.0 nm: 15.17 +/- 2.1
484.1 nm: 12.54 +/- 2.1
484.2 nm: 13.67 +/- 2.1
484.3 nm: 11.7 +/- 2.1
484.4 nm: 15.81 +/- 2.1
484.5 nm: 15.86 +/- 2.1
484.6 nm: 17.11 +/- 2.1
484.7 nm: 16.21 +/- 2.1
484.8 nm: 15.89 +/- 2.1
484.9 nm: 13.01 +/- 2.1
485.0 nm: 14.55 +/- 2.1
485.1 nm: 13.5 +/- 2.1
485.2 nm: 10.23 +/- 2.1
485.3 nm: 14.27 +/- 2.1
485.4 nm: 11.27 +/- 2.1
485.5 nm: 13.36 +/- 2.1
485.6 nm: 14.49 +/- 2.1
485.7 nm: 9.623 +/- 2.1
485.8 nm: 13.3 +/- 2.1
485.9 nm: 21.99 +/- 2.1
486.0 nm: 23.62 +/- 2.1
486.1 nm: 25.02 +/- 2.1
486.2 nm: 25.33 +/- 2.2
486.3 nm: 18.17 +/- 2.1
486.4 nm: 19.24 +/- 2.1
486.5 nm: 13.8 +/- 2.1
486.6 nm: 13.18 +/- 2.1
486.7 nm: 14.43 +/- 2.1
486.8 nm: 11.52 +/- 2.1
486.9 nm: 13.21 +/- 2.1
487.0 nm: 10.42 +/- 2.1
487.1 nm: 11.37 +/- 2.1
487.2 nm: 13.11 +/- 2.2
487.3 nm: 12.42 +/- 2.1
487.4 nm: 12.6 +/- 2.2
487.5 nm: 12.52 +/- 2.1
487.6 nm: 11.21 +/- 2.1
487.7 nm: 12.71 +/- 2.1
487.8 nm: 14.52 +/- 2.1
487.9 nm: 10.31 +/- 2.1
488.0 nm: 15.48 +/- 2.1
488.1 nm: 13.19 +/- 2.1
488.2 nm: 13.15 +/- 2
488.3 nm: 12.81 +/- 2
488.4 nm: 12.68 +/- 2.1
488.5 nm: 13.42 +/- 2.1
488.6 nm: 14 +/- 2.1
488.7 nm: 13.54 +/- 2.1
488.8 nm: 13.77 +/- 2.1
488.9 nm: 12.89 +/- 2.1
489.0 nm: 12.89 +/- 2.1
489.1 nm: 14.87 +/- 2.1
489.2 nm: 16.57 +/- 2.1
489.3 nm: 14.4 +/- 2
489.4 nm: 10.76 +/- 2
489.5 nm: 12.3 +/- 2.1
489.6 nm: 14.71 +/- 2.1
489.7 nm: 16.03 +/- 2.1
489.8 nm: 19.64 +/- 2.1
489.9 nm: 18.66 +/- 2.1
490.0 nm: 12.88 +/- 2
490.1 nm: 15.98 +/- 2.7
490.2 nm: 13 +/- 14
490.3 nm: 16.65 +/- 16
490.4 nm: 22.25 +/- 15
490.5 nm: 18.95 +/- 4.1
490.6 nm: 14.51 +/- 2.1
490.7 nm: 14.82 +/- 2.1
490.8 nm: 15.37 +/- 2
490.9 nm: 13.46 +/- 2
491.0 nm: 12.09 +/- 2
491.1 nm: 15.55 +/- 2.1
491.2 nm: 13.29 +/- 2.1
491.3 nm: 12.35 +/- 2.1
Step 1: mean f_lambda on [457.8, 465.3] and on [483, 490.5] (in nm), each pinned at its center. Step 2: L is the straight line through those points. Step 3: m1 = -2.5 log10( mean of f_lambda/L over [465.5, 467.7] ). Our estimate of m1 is 0.077 mag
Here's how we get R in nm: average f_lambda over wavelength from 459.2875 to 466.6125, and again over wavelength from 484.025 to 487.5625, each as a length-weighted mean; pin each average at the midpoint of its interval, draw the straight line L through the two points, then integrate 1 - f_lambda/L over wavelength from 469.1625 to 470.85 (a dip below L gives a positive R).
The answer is -0.099 nm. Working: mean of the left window 14.6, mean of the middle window 15.5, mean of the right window 14.8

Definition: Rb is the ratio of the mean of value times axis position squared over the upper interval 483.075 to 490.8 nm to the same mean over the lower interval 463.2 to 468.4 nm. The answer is 1.1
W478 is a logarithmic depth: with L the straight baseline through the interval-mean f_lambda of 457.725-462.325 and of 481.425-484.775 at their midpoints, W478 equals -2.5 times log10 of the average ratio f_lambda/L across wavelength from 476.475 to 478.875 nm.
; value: 0.02 mag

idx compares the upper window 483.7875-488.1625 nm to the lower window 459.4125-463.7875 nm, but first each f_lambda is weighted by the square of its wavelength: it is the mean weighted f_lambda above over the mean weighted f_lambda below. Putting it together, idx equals 1.08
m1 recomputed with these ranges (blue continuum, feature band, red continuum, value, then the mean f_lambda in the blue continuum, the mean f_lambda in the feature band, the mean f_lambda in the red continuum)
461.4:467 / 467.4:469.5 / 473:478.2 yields 0.04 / 14.5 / 14.1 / 14.9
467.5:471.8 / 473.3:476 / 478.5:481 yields -0.03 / 14.7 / 15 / 14.3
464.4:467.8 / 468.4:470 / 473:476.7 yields -0.07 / 13.9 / 15.2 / 14.9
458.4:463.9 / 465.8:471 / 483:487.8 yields 0.02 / 14.8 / 14.4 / 14.6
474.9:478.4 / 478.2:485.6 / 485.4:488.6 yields 0.00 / 14.8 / 14.6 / 14.5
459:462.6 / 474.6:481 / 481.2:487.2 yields 0.02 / 14.5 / 14.7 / 15.1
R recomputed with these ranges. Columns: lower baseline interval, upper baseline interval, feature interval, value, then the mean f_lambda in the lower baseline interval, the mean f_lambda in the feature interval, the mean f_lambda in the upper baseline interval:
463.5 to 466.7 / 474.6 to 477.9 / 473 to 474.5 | -0.05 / 14.2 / 15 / 14.7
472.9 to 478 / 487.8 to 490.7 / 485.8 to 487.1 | -0.21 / 14.8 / 17.1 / 14.7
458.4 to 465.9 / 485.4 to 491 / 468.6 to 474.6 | -0.06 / 14.7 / 14.9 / 14.8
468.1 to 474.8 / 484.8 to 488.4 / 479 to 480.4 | -0.01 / 14.8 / 14.7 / 14.4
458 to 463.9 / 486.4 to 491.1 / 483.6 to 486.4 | -0.27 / 14.9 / 15.5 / 14.1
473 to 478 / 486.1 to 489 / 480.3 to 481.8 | 0.03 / 14.8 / 14.2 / 13.9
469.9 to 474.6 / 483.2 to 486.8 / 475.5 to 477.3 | 0.07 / 14.7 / 14.3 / 15.2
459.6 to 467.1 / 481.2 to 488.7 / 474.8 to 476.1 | 0.00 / 14.5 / 14.6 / 14.7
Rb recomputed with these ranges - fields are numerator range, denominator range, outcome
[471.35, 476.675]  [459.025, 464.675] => 1.05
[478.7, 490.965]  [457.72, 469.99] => 1.10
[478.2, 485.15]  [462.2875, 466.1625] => 1.09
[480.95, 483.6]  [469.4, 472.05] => 1.05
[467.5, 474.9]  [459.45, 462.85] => 1.05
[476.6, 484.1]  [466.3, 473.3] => 1.07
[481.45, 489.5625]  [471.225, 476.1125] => 1.04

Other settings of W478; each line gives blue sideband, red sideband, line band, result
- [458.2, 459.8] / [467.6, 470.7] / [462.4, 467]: 0.030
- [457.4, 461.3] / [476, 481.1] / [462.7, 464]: -0.046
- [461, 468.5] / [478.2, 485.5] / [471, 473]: 0.034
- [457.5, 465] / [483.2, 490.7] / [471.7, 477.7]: 0.001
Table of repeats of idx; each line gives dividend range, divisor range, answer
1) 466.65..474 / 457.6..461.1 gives 1.04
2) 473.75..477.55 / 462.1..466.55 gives 1.06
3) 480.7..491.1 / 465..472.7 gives 1.09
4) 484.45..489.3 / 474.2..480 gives 1.02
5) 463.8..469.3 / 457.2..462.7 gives 0.97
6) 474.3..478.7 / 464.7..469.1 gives 1.11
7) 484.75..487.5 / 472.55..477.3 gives 1.07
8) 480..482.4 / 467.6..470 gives 1.06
